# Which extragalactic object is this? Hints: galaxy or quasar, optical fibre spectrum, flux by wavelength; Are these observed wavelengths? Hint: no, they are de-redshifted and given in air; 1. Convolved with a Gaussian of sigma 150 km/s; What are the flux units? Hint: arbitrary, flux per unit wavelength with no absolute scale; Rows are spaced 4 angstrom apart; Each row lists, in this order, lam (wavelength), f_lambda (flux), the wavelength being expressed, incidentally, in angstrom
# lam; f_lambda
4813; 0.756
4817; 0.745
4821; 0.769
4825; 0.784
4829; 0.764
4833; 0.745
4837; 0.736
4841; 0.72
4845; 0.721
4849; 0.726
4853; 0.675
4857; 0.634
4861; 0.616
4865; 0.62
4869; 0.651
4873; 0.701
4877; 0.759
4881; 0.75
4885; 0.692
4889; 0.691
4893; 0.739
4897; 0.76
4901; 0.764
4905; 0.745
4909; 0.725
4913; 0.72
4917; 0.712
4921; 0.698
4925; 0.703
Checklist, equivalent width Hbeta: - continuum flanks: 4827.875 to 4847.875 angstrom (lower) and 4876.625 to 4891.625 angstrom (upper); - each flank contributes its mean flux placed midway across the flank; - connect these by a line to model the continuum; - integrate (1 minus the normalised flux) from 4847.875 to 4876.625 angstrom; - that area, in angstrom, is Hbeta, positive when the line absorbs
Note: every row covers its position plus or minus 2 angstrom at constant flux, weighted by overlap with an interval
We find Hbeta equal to 2.5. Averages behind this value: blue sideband 0.736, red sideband 0.72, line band 0.664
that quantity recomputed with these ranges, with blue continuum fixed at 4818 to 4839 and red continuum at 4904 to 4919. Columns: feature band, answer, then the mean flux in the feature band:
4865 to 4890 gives 1.26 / 0.701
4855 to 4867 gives 1.96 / 0.623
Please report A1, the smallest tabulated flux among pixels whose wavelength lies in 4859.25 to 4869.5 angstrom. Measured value 0.616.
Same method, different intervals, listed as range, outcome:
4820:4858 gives 0.634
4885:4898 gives 0.691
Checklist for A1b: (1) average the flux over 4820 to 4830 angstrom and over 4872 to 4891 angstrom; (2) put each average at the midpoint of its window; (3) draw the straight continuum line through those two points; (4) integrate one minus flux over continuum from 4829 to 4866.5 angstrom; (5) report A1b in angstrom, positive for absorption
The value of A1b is 3.0 angstrom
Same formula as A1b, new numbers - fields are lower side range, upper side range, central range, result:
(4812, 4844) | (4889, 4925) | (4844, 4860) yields 1.3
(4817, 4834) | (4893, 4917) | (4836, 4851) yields 0.7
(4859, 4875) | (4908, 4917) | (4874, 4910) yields -2.6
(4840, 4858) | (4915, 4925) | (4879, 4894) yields -0.3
